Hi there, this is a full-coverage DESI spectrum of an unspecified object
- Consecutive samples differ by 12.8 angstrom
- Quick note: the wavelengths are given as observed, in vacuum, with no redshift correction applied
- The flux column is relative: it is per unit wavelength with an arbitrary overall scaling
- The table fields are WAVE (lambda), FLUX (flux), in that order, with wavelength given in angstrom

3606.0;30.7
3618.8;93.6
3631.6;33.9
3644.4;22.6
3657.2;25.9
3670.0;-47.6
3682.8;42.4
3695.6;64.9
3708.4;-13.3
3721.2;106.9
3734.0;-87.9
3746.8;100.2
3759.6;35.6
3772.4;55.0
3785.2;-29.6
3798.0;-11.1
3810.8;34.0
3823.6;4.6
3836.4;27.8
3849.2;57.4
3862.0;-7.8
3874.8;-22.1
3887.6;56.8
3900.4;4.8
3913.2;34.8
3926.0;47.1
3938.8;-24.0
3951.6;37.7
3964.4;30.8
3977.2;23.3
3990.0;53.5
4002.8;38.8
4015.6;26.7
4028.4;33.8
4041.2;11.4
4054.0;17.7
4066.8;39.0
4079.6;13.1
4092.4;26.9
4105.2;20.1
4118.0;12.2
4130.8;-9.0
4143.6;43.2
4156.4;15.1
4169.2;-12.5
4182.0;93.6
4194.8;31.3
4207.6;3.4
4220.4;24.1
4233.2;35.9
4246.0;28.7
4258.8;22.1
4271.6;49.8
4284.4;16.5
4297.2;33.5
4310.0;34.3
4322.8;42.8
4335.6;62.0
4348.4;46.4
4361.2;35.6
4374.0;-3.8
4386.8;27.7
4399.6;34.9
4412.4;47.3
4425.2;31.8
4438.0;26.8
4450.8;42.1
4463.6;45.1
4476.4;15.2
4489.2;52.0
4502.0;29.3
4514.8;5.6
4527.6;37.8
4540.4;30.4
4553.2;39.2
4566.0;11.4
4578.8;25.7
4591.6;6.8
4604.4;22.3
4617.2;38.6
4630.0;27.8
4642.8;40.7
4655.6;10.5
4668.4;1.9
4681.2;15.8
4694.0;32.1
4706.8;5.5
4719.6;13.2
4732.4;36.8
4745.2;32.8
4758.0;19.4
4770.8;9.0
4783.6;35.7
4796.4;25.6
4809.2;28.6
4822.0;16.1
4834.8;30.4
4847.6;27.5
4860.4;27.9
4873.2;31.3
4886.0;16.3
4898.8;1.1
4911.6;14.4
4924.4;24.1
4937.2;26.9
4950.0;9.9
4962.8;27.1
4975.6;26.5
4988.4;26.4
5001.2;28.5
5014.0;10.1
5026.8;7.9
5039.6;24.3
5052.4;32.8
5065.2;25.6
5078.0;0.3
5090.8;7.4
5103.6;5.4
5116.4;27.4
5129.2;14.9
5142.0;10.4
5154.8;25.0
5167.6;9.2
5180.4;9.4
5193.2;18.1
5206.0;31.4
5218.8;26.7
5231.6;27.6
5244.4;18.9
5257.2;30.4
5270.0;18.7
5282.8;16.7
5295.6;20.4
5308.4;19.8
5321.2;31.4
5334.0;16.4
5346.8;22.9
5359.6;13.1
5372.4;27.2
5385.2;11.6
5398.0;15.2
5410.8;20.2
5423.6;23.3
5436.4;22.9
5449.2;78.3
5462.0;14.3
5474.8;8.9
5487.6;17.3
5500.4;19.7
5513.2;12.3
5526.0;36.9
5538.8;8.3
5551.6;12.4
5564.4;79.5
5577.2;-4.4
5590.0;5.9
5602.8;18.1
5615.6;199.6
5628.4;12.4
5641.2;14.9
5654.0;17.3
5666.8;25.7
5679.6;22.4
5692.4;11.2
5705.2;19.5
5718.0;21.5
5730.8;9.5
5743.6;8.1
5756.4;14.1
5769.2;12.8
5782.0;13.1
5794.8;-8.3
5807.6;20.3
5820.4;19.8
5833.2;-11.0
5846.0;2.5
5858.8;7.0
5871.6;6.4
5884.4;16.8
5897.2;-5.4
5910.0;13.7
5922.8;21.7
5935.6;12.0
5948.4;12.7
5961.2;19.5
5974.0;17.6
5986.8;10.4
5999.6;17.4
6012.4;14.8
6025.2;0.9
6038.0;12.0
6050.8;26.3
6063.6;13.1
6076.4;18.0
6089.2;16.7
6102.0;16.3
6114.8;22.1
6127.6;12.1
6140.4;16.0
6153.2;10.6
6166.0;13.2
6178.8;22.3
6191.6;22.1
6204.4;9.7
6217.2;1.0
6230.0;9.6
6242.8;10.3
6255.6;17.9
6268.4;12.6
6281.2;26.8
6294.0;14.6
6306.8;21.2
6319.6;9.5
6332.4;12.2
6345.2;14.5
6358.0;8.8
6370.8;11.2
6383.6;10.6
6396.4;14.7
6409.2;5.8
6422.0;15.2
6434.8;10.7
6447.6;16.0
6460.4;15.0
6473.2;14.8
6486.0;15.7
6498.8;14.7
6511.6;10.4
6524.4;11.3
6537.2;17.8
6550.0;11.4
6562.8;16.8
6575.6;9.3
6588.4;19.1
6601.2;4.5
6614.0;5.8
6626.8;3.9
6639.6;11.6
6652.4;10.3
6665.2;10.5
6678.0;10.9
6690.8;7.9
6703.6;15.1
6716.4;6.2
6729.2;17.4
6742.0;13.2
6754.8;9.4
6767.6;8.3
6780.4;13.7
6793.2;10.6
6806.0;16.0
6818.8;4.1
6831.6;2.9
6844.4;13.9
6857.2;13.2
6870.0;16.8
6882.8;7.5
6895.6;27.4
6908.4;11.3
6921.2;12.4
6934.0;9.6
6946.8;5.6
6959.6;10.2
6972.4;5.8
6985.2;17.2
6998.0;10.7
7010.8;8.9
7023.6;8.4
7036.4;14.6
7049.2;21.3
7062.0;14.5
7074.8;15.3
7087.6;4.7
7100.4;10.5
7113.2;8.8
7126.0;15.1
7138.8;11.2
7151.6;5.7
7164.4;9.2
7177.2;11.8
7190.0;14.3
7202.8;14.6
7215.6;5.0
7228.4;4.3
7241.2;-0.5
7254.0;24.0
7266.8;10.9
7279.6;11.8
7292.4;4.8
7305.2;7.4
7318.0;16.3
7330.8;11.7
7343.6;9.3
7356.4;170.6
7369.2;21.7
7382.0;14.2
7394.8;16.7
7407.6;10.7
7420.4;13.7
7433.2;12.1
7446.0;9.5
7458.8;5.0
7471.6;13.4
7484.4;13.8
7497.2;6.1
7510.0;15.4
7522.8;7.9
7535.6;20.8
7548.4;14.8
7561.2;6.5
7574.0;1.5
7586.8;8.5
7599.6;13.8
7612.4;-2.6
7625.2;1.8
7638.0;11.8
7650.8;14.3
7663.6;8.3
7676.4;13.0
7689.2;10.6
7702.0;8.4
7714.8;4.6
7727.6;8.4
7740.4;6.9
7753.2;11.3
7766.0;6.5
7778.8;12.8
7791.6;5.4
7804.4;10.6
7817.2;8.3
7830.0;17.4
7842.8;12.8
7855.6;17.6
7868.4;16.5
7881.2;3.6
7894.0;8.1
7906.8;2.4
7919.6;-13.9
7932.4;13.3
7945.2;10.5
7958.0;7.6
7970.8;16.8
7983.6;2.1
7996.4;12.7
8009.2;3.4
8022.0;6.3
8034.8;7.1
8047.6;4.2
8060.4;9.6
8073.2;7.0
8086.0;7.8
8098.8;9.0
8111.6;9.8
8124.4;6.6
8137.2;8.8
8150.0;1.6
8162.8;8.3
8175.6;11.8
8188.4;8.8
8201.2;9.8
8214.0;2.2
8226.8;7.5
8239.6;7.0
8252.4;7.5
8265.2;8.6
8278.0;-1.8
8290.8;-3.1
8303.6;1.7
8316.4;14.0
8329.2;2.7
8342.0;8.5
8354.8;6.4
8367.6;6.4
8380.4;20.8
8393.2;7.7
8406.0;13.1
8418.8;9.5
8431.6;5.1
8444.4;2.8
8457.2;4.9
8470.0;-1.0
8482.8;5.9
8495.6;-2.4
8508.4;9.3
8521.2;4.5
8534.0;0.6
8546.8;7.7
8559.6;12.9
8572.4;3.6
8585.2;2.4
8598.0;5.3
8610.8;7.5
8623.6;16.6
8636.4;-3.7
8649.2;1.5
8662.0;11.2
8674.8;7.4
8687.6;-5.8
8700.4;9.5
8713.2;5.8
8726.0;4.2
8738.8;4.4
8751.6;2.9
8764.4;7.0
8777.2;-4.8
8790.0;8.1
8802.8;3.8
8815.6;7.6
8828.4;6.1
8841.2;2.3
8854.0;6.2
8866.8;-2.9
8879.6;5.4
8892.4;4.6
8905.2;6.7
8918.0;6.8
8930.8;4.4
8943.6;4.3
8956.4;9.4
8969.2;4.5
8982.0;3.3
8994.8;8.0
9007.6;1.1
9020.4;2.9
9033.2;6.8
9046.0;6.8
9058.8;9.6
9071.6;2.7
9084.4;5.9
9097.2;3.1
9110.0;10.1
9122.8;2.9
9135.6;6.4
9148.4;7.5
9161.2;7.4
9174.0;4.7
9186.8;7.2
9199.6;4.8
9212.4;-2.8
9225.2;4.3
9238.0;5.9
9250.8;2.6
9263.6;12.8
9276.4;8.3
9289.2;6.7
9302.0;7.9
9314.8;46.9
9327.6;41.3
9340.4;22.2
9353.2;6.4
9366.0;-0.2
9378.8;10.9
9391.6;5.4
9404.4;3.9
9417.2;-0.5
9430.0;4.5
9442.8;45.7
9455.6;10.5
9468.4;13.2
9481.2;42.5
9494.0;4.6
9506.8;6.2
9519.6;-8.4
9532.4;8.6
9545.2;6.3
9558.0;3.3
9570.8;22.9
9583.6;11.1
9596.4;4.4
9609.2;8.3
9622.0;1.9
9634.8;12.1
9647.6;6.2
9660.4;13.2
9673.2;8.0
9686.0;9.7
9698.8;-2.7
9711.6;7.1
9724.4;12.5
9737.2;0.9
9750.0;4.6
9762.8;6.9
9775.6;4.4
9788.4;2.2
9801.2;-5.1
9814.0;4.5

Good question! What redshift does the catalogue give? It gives 0.12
